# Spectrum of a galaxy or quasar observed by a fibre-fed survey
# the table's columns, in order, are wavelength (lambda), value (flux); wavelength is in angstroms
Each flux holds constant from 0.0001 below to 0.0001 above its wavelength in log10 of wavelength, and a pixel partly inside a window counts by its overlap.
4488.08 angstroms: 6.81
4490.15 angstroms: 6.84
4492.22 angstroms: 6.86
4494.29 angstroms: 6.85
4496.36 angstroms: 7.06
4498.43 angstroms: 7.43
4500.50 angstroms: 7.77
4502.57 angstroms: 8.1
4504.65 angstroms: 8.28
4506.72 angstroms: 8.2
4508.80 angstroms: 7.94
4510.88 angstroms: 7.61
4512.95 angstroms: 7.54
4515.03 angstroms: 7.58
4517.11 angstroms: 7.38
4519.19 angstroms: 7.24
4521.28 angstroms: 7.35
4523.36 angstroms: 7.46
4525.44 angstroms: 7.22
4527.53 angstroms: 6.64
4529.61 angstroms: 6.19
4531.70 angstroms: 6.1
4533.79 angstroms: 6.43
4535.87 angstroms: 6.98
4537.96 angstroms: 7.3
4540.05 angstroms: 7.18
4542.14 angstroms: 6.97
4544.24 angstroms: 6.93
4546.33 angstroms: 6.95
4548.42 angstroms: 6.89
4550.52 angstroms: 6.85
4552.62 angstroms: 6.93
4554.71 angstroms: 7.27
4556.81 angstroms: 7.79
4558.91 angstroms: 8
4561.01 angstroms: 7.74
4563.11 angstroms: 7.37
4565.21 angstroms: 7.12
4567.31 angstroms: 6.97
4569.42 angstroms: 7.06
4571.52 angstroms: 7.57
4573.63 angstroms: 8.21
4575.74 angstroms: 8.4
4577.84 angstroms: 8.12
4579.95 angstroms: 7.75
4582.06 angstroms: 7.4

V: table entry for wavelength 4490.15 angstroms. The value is 6.84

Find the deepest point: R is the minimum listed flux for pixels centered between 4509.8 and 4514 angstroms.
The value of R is 7.54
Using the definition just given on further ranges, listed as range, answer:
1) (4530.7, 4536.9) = 6.1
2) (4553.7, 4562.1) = 7.27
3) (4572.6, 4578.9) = 8.12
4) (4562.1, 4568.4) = 6.97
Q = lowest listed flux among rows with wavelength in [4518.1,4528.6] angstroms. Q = 6.64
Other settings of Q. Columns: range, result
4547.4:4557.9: 6.85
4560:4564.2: 7.37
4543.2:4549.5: 6.89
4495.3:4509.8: 7.06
